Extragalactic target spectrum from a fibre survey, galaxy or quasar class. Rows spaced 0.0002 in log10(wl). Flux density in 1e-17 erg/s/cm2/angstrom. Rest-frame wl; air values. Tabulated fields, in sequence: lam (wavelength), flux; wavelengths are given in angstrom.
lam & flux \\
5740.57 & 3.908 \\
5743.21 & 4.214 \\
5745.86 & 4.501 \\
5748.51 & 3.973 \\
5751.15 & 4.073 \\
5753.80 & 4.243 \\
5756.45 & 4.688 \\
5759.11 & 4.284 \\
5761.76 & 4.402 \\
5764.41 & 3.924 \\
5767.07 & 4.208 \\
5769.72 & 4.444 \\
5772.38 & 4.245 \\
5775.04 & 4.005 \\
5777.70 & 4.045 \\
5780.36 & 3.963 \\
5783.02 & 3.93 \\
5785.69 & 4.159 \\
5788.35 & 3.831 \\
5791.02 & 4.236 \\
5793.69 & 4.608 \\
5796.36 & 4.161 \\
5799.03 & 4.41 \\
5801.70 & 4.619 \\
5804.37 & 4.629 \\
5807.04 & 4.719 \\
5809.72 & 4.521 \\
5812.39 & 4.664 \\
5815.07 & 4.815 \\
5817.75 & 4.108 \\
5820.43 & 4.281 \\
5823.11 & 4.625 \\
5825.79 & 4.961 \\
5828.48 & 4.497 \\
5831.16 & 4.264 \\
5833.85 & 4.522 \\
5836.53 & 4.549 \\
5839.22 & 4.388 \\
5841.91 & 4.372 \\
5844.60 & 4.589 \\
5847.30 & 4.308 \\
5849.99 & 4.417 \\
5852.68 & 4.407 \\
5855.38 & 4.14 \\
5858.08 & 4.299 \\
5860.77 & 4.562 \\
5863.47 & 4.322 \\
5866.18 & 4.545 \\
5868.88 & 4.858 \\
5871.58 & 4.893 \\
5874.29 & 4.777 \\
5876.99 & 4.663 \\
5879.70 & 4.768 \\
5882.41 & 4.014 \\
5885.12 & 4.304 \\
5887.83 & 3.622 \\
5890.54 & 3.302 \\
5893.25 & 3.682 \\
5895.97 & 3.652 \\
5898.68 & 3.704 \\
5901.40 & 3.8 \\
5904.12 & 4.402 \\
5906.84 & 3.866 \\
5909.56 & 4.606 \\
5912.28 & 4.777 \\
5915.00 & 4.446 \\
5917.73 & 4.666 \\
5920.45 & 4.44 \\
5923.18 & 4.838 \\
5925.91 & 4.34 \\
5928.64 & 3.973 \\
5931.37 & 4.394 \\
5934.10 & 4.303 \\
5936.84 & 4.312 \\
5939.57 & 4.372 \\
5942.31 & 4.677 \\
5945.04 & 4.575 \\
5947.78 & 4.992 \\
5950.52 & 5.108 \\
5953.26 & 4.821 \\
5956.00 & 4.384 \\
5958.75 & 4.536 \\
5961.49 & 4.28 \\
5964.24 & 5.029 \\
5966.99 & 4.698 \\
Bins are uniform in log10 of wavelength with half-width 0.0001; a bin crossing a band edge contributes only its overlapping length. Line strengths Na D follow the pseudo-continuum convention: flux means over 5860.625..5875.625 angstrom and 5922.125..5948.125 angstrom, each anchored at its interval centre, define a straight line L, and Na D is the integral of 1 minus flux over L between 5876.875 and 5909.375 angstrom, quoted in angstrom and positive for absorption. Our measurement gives 4.3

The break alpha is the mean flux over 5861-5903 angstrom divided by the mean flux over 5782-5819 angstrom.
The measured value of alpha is 0.96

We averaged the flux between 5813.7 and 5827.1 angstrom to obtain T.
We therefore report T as 4.56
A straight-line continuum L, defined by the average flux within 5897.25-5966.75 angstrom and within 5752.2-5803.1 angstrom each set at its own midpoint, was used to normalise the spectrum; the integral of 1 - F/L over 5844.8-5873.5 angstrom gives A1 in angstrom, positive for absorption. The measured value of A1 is -0.85 angstrom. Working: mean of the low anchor 4.23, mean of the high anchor 4.47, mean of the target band 4.48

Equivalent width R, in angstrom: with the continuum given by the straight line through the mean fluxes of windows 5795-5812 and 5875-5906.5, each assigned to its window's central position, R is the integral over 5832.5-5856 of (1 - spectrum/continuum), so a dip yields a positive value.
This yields -0.76 angstrom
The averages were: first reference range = 4.52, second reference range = 4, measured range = 4.42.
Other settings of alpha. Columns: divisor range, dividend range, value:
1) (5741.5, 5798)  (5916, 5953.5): 1.08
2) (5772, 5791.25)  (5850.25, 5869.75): 1.10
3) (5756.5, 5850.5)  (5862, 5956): 1.00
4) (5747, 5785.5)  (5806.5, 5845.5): 1.08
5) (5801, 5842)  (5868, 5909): 0.92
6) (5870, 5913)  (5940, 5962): 1.12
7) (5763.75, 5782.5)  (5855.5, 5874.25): 1.11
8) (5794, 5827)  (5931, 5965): 1.01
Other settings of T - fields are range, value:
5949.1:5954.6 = 4.97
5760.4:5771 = 4.25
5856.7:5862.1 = 4.43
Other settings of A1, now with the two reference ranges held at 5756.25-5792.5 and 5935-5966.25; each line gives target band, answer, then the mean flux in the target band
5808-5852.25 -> -1.91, 4.49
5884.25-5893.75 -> 1.63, 3.7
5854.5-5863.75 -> 0.10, 4.34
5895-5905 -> 1.39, 3.87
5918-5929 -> 0.24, 4.46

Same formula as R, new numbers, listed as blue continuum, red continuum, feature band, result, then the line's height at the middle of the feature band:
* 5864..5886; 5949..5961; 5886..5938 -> 5.3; 4.64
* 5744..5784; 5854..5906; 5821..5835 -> -1.2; 4.21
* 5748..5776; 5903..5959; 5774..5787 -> 0.8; 4.27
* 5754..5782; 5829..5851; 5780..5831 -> -1.0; 4.33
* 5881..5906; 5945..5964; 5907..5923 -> -1.6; 4.14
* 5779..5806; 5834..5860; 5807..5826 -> -1.0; 4.32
